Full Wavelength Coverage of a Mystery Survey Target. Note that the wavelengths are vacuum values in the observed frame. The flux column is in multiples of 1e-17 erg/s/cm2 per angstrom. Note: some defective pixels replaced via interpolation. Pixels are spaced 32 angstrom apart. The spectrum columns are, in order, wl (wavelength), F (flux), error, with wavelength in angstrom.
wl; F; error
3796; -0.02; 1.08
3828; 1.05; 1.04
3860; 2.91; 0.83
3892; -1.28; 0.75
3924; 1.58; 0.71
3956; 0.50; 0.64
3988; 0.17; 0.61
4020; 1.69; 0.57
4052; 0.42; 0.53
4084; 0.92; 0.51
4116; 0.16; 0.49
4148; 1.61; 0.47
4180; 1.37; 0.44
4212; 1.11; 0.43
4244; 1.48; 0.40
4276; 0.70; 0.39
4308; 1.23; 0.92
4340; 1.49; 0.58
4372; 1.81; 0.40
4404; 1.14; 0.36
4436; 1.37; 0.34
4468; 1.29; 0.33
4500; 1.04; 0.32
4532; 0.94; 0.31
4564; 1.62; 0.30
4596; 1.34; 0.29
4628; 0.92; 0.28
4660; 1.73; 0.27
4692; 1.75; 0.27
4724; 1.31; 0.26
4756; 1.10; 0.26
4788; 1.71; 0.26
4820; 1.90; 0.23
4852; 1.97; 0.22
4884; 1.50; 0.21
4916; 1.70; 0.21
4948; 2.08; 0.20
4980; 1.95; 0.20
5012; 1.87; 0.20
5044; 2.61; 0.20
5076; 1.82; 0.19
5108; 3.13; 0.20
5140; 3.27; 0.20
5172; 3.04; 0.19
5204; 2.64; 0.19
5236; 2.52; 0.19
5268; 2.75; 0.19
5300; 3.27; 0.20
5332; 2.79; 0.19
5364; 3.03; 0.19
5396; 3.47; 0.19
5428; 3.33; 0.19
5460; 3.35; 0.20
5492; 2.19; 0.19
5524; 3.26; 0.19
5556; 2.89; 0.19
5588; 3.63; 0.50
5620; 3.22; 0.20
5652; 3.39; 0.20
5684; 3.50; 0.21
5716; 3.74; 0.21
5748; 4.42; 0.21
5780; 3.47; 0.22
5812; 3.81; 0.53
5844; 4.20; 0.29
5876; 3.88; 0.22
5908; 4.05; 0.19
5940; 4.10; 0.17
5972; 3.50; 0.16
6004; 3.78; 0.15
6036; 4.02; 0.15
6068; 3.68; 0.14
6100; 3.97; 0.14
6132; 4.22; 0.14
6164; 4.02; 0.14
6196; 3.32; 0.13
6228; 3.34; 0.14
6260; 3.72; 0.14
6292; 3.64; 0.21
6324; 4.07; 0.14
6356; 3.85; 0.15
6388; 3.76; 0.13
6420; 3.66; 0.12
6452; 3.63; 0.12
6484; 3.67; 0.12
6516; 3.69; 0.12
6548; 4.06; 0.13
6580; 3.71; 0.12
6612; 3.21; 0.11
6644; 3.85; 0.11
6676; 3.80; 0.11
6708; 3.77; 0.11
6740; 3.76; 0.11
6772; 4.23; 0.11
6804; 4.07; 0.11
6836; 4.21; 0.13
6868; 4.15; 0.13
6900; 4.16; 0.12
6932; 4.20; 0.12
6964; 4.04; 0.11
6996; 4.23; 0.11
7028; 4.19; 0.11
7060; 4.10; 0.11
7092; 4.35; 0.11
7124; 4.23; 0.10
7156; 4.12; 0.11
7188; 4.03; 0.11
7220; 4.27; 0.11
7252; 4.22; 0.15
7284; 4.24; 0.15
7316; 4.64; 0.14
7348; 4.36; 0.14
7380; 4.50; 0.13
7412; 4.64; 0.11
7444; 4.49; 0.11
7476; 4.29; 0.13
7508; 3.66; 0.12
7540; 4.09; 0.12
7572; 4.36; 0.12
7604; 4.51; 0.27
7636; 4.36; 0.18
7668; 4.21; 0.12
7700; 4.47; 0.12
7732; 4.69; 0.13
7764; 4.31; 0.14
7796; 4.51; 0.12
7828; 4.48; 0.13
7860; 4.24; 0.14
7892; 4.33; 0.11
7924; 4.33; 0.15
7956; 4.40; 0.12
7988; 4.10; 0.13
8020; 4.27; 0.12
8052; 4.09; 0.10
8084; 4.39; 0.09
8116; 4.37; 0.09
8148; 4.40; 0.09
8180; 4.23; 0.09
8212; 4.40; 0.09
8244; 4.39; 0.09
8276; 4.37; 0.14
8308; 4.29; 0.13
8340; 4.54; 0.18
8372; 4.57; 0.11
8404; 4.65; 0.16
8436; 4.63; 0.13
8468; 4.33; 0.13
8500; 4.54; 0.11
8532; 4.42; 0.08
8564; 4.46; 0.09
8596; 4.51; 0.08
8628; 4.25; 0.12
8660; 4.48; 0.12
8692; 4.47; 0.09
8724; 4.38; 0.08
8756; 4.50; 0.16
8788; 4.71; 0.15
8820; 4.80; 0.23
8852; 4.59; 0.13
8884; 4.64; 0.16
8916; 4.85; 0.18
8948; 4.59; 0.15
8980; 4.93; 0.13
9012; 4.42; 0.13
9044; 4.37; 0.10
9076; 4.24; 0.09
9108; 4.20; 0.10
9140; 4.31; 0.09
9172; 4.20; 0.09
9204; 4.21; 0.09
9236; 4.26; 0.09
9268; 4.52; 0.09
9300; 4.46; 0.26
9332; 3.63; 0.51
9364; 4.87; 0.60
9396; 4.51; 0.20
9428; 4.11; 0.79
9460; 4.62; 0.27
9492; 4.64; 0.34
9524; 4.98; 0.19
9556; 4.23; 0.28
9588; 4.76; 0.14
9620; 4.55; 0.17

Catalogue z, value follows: 0.28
